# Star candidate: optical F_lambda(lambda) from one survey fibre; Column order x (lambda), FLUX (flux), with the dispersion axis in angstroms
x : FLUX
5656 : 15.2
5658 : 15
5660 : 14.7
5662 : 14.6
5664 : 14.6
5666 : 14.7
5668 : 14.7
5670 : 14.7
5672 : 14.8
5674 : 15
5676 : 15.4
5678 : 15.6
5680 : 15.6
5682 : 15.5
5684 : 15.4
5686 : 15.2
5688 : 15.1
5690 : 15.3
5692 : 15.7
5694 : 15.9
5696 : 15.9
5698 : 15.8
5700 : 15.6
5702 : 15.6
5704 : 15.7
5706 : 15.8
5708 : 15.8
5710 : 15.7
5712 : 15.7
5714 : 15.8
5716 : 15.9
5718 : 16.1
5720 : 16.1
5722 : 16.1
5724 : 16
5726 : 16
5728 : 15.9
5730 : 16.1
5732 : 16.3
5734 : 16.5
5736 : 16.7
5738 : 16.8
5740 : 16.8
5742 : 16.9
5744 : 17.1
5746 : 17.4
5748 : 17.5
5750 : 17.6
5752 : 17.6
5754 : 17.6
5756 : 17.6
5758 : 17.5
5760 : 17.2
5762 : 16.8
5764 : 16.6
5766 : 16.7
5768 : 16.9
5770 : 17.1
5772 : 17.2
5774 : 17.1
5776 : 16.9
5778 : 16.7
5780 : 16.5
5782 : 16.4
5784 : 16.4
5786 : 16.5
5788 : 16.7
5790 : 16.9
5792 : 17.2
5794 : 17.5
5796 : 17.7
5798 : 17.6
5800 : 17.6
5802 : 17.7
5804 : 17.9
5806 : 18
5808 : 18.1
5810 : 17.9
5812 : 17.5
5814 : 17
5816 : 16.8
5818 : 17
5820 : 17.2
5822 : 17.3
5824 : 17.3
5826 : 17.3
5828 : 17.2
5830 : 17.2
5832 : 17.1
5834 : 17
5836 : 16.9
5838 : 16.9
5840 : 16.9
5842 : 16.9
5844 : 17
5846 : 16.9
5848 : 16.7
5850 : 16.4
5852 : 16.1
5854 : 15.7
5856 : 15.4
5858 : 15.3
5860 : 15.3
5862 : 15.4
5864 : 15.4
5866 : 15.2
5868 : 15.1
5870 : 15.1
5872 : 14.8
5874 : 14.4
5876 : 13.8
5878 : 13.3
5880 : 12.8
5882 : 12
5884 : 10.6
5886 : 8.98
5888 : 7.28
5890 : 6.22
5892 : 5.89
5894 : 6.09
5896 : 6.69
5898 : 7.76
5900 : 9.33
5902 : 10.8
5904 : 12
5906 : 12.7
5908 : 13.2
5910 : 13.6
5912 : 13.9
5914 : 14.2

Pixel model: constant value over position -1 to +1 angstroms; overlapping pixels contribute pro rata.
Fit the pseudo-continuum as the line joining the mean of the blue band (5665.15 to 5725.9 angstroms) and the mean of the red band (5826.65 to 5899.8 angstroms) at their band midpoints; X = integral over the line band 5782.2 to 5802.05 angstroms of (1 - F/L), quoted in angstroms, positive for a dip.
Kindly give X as -3.5 angstroms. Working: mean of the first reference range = 15.5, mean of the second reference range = 13.8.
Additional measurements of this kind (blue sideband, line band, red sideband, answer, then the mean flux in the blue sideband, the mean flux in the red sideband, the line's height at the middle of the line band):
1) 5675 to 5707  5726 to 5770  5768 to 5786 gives -1.5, 15.6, 16.8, 16.4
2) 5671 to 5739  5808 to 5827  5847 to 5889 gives -3.5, 15.8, 14.1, 14.6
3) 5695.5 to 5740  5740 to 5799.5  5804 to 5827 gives -1.2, 16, 17.4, 16.8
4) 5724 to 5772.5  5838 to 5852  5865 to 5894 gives -4.0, 16.9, 11.6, 13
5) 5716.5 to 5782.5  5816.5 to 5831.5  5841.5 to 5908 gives -2.9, 16.8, 12.8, 14.4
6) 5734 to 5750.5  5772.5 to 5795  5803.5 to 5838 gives 0.5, 17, 17.3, 17.2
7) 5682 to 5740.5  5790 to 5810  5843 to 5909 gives -4.9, 15.9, 12.7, 14.2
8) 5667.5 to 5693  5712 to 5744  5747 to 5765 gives 0.6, 15.2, 17.3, 16.6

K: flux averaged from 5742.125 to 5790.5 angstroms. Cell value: 17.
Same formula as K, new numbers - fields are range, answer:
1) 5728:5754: 16.9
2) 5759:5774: 16.9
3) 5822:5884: 15.7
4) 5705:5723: 15.9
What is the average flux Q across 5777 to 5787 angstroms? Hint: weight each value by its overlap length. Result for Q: 16.5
